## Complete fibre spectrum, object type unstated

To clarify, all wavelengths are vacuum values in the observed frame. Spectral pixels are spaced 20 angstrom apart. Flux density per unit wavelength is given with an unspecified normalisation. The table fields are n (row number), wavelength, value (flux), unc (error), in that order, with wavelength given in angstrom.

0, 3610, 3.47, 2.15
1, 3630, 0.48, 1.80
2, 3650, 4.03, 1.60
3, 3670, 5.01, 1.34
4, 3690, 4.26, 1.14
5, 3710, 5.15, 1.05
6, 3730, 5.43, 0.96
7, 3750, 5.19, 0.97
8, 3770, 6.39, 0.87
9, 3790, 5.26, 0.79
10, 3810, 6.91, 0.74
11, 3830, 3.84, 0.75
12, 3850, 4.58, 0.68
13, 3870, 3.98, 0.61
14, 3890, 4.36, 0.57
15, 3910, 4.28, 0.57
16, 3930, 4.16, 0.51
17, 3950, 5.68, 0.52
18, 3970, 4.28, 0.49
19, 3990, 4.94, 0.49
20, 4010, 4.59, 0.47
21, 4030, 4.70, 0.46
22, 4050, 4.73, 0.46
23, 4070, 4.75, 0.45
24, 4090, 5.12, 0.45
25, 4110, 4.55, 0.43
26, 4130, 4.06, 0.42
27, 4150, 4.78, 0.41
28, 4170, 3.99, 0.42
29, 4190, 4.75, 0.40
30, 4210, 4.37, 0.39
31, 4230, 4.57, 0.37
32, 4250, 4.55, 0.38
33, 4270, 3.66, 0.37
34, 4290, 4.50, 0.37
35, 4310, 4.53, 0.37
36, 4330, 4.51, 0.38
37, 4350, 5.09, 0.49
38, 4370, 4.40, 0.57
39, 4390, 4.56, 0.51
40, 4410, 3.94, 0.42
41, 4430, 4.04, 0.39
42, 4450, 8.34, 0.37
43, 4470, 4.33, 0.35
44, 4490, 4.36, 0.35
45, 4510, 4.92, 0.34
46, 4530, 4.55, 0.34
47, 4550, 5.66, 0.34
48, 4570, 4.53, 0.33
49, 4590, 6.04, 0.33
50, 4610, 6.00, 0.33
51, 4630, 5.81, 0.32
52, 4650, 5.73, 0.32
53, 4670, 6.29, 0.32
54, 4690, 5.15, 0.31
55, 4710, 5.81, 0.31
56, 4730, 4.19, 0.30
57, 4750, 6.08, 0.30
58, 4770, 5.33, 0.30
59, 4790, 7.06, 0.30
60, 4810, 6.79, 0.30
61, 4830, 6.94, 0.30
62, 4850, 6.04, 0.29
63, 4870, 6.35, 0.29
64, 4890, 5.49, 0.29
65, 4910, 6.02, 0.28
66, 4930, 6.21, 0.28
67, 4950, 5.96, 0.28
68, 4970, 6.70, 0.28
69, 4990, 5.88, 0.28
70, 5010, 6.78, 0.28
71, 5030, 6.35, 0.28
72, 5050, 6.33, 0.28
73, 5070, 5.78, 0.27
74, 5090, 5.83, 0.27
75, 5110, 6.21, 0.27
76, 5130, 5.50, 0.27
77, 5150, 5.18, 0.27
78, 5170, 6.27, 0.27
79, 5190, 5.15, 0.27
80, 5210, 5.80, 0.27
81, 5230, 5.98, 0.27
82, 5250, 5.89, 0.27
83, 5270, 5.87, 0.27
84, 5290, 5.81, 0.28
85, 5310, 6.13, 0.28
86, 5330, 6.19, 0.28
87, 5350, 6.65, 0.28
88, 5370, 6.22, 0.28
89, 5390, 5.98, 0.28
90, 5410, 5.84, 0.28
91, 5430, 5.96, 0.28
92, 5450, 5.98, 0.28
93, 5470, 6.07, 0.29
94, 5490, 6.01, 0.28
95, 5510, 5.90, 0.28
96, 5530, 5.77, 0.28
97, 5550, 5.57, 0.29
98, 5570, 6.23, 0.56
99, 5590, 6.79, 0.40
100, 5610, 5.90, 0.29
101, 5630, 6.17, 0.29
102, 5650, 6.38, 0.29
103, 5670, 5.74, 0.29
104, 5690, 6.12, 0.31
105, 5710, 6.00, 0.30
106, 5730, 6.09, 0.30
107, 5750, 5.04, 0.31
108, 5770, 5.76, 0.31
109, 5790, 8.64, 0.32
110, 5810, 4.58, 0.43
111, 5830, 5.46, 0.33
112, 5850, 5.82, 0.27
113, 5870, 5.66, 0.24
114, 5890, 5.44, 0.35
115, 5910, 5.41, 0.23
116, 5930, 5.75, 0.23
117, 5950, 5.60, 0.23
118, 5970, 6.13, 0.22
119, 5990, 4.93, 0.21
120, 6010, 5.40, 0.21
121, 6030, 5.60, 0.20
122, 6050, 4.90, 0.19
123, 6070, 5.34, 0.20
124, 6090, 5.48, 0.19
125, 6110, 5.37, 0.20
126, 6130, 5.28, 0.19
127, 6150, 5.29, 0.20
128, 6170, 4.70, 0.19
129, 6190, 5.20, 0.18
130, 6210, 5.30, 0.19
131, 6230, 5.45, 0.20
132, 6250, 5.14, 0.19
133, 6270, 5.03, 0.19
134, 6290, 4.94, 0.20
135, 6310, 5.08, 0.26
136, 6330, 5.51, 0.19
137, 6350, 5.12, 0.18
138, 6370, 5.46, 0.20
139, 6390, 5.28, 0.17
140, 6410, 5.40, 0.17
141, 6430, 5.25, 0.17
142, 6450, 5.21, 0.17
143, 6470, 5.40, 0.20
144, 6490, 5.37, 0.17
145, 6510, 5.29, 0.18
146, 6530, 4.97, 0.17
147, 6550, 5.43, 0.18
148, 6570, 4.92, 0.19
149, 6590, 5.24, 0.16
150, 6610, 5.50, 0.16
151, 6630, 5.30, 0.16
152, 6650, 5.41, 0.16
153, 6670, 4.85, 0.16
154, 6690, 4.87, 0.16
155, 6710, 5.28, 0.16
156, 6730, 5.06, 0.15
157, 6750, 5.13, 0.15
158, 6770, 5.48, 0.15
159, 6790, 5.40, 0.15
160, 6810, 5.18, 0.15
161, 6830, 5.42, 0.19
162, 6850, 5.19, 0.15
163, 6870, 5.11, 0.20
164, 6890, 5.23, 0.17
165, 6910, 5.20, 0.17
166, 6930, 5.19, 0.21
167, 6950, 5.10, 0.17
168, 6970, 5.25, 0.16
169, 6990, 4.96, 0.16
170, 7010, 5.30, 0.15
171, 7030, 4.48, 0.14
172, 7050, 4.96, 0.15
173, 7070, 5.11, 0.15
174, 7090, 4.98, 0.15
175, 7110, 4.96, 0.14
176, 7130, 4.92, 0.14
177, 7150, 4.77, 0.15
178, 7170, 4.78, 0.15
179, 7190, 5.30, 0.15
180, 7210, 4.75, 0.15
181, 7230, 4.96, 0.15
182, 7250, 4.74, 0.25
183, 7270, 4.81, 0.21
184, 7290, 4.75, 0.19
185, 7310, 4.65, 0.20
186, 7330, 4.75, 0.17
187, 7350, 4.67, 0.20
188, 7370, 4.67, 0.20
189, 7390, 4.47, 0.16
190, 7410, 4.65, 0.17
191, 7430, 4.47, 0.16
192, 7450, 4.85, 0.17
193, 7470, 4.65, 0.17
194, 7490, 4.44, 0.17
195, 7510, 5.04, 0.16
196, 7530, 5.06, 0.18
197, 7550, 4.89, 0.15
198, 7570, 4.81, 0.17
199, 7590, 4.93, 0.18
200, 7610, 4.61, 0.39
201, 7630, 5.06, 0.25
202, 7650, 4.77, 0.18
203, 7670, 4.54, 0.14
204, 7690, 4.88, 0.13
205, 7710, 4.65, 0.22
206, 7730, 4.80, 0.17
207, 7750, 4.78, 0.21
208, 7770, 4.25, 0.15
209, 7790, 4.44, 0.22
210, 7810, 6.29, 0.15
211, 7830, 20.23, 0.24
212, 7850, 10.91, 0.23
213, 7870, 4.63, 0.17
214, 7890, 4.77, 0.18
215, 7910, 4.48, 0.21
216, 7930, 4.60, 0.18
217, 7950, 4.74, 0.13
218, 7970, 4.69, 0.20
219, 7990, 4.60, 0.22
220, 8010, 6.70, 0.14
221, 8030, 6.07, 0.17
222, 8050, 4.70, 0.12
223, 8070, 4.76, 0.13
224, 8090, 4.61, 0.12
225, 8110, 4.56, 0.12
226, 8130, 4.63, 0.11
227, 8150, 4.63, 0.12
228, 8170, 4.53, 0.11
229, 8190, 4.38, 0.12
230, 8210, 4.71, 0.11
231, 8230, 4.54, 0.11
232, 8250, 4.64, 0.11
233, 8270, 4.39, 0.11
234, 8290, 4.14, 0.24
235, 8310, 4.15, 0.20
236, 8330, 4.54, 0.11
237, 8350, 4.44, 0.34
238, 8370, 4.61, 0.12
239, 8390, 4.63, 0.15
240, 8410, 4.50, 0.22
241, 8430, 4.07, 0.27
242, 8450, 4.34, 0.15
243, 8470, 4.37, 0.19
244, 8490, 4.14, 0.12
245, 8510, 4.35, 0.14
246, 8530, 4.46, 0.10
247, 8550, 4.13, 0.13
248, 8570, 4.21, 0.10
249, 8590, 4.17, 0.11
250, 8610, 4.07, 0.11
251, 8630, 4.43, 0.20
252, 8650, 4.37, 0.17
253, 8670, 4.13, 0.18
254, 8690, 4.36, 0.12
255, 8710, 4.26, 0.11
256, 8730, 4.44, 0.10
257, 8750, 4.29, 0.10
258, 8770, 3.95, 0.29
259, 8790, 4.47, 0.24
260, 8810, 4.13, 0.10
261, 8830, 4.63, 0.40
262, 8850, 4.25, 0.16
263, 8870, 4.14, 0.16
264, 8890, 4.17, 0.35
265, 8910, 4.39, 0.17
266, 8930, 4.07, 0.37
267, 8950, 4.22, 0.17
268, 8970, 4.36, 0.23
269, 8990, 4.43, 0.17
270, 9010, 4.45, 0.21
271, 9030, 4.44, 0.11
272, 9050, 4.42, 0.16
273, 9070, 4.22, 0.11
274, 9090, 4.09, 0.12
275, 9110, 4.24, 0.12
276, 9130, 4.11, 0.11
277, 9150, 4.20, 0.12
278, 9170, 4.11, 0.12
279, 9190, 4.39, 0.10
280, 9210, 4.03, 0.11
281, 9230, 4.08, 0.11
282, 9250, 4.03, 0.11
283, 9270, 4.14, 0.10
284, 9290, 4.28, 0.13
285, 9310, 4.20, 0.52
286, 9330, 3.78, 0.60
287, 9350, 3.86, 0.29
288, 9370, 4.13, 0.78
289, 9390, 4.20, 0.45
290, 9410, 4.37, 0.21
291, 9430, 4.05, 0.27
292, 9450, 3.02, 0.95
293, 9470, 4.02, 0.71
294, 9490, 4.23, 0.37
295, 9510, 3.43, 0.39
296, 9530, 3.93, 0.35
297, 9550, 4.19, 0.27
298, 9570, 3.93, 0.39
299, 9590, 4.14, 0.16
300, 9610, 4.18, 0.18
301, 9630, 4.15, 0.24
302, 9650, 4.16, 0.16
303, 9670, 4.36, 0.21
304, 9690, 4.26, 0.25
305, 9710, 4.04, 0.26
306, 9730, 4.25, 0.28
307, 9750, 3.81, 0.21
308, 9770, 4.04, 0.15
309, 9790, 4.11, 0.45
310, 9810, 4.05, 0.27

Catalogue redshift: 0.192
